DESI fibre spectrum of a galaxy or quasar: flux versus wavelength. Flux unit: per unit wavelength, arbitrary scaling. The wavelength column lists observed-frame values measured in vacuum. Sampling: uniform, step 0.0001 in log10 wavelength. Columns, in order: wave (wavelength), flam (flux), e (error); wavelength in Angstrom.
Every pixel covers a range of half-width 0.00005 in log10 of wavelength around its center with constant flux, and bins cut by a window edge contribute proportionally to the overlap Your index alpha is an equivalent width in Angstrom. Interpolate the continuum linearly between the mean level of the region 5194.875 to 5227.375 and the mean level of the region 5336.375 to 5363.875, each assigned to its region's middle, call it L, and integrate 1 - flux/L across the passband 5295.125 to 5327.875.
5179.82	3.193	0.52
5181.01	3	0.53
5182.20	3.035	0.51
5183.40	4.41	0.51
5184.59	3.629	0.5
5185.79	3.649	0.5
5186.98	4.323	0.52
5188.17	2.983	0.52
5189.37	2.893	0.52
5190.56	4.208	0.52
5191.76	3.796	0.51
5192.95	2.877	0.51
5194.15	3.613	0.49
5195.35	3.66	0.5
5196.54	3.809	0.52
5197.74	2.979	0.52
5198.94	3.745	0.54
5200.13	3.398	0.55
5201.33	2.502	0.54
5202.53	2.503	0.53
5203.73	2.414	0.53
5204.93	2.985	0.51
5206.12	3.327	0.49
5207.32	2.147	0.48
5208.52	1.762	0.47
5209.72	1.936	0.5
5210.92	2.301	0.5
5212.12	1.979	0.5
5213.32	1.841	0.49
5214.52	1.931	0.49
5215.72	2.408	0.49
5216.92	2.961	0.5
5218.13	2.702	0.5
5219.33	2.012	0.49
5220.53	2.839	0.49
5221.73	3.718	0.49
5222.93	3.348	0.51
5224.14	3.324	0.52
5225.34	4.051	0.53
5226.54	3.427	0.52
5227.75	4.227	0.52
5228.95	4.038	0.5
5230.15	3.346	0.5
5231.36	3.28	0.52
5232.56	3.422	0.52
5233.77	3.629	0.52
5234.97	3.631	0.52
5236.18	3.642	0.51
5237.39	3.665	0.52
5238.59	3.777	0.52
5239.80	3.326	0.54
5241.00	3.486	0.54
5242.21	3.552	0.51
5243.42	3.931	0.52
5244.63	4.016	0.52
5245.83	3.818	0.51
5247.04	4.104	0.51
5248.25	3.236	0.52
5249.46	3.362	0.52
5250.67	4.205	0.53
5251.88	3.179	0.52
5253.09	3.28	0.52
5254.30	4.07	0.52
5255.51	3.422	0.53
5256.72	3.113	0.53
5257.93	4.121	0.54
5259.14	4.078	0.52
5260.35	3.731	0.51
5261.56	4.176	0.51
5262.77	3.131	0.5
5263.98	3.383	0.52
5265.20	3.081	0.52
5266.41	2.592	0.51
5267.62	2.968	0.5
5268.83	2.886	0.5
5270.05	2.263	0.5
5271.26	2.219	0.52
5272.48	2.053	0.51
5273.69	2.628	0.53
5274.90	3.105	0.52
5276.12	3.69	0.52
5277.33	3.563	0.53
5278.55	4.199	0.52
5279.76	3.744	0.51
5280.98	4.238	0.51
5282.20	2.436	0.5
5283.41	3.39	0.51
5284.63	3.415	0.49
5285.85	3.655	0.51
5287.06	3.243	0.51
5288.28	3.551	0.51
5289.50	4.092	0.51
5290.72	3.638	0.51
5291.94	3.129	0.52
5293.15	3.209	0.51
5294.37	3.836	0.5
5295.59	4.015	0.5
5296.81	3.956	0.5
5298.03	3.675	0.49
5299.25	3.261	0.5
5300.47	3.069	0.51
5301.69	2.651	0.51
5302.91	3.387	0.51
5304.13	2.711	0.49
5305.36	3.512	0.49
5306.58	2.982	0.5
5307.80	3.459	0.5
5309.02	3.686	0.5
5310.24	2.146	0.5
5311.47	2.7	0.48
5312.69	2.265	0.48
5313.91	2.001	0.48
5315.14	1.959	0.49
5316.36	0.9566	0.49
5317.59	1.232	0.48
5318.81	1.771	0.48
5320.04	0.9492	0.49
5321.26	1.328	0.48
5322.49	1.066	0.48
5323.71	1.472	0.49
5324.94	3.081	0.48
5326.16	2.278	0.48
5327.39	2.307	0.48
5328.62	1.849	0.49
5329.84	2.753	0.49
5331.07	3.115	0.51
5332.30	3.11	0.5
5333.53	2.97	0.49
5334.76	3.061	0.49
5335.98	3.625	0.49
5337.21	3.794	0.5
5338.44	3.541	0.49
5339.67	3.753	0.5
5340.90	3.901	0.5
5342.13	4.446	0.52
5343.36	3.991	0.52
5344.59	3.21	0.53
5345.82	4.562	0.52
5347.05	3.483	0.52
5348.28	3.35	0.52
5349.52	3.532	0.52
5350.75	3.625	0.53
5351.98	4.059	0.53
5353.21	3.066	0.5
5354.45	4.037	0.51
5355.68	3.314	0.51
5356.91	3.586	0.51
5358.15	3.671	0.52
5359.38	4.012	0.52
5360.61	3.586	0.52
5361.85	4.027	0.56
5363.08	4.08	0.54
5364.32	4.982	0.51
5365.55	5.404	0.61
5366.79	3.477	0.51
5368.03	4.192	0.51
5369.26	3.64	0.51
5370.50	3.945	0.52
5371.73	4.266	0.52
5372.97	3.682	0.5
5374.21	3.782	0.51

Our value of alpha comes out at 9.17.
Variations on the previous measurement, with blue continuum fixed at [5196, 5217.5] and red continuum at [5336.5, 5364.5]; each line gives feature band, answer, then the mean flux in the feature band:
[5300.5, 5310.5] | 0.93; 3.1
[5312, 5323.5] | 6.56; 1.51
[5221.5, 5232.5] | -3.40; 3.63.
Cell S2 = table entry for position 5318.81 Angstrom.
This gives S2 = 1.771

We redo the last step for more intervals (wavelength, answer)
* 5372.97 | 3.682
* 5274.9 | 3.105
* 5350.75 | 3.625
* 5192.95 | 2.877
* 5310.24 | 2.146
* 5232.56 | 3.422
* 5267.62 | 2.968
